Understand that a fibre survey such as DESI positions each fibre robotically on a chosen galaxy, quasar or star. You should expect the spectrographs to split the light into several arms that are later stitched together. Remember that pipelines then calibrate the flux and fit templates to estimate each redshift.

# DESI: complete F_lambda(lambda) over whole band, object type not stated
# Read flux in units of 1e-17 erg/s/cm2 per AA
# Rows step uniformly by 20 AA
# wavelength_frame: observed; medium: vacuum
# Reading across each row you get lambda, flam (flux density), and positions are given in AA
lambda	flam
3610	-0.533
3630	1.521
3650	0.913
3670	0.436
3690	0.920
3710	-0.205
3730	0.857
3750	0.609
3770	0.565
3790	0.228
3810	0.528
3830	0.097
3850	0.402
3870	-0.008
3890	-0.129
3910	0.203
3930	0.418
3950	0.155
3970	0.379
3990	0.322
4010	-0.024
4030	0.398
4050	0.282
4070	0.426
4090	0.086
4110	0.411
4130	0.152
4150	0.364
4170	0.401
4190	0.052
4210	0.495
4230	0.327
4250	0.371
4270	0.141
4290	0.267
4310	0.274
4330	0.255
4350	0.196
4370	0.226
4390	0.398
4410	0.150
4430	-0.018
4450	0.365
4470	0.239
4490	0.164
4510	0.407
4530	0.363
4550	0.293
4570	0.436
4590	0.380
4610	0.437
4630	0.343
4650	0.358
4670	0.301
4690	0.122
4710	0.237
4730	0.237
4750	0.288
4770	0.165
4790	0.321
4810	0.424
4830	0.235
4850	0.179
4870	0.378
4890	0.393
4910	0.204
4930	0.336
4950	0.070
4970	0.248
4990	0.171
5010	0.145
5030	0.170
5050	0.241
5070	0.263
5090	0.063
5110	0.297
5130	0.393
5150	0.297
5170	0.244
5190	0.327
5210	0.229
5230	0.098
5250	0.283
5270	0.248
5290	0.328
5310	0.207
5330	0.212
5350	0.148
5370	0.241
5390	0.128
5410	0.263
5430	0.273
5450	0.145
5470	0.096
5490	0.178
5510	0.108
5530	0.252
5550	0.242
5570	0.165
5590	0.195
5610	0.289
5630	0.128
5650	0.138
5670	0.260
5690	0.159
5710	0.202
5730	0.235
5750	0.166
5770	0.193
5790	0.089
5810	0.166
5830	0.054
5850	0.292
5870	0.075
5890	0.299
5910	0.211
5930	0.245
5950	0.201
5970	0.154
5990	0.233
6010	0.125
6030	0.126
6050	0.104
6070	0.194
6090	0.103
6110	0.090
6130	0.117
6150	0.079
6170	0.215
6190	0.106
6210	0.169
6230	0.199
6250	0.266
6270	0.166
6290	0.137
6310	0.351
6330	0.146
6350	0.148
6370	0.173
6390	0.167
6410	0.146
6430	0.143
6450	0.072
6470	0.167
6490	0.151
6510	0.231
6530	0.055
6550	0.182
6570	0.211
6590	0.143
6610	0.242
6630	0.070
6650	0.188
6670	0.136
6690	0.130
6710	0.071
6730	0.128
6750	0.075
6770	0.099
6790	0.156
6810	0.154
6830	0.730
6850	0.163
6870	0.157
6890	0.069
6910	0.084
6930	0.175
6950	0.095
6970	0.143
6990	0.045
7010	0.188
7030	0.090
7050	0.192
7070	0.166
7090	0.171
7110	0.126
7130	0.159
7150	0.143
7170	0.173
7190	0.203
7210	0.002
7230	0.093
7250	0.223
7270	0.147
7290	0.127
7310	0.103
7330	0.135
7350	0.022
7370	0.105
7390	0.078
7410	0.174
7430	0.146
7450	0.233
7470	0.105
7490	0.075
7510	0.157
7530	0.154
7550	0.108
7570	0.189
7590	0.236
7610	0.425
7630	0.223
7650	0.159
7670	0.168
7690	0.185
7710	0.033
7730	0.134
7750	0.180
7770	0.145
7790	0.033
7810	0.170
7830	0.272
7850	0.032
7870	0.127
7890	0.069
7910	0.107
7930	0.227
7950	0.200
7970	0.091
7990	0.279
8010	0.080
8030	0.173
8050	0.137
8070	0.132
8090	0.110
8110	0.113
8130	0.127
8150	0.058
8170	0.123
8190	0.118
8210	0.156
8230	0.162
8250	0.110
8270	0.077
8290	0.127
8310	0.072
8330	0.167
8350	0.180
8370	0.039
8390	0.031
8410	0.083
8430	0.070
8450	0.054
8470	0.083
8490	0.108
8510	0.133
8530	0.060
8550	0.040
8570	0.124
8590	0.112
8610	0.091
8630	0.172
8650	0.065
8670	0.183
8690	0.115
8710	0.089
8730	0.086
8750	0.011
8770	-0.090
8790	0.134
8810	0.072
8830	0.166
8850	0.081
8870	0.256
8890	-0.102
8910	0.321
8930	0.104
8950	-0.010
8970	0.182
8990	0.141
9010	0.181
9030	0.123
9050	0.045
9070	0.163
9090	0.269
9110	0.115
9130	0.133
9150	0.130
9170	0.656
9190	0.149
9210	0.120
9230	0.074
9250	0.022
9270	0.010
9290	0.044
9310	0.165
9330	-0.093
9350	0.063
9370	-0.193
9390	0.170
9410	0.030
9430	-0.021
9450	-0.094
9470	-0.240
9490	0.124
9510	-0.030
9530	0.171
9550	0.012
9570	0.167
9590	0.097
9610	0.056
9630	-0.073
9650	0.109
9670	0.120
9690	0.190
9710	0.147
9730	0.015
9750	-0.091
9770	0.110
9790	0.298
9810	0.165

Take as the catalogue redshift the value 0.83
